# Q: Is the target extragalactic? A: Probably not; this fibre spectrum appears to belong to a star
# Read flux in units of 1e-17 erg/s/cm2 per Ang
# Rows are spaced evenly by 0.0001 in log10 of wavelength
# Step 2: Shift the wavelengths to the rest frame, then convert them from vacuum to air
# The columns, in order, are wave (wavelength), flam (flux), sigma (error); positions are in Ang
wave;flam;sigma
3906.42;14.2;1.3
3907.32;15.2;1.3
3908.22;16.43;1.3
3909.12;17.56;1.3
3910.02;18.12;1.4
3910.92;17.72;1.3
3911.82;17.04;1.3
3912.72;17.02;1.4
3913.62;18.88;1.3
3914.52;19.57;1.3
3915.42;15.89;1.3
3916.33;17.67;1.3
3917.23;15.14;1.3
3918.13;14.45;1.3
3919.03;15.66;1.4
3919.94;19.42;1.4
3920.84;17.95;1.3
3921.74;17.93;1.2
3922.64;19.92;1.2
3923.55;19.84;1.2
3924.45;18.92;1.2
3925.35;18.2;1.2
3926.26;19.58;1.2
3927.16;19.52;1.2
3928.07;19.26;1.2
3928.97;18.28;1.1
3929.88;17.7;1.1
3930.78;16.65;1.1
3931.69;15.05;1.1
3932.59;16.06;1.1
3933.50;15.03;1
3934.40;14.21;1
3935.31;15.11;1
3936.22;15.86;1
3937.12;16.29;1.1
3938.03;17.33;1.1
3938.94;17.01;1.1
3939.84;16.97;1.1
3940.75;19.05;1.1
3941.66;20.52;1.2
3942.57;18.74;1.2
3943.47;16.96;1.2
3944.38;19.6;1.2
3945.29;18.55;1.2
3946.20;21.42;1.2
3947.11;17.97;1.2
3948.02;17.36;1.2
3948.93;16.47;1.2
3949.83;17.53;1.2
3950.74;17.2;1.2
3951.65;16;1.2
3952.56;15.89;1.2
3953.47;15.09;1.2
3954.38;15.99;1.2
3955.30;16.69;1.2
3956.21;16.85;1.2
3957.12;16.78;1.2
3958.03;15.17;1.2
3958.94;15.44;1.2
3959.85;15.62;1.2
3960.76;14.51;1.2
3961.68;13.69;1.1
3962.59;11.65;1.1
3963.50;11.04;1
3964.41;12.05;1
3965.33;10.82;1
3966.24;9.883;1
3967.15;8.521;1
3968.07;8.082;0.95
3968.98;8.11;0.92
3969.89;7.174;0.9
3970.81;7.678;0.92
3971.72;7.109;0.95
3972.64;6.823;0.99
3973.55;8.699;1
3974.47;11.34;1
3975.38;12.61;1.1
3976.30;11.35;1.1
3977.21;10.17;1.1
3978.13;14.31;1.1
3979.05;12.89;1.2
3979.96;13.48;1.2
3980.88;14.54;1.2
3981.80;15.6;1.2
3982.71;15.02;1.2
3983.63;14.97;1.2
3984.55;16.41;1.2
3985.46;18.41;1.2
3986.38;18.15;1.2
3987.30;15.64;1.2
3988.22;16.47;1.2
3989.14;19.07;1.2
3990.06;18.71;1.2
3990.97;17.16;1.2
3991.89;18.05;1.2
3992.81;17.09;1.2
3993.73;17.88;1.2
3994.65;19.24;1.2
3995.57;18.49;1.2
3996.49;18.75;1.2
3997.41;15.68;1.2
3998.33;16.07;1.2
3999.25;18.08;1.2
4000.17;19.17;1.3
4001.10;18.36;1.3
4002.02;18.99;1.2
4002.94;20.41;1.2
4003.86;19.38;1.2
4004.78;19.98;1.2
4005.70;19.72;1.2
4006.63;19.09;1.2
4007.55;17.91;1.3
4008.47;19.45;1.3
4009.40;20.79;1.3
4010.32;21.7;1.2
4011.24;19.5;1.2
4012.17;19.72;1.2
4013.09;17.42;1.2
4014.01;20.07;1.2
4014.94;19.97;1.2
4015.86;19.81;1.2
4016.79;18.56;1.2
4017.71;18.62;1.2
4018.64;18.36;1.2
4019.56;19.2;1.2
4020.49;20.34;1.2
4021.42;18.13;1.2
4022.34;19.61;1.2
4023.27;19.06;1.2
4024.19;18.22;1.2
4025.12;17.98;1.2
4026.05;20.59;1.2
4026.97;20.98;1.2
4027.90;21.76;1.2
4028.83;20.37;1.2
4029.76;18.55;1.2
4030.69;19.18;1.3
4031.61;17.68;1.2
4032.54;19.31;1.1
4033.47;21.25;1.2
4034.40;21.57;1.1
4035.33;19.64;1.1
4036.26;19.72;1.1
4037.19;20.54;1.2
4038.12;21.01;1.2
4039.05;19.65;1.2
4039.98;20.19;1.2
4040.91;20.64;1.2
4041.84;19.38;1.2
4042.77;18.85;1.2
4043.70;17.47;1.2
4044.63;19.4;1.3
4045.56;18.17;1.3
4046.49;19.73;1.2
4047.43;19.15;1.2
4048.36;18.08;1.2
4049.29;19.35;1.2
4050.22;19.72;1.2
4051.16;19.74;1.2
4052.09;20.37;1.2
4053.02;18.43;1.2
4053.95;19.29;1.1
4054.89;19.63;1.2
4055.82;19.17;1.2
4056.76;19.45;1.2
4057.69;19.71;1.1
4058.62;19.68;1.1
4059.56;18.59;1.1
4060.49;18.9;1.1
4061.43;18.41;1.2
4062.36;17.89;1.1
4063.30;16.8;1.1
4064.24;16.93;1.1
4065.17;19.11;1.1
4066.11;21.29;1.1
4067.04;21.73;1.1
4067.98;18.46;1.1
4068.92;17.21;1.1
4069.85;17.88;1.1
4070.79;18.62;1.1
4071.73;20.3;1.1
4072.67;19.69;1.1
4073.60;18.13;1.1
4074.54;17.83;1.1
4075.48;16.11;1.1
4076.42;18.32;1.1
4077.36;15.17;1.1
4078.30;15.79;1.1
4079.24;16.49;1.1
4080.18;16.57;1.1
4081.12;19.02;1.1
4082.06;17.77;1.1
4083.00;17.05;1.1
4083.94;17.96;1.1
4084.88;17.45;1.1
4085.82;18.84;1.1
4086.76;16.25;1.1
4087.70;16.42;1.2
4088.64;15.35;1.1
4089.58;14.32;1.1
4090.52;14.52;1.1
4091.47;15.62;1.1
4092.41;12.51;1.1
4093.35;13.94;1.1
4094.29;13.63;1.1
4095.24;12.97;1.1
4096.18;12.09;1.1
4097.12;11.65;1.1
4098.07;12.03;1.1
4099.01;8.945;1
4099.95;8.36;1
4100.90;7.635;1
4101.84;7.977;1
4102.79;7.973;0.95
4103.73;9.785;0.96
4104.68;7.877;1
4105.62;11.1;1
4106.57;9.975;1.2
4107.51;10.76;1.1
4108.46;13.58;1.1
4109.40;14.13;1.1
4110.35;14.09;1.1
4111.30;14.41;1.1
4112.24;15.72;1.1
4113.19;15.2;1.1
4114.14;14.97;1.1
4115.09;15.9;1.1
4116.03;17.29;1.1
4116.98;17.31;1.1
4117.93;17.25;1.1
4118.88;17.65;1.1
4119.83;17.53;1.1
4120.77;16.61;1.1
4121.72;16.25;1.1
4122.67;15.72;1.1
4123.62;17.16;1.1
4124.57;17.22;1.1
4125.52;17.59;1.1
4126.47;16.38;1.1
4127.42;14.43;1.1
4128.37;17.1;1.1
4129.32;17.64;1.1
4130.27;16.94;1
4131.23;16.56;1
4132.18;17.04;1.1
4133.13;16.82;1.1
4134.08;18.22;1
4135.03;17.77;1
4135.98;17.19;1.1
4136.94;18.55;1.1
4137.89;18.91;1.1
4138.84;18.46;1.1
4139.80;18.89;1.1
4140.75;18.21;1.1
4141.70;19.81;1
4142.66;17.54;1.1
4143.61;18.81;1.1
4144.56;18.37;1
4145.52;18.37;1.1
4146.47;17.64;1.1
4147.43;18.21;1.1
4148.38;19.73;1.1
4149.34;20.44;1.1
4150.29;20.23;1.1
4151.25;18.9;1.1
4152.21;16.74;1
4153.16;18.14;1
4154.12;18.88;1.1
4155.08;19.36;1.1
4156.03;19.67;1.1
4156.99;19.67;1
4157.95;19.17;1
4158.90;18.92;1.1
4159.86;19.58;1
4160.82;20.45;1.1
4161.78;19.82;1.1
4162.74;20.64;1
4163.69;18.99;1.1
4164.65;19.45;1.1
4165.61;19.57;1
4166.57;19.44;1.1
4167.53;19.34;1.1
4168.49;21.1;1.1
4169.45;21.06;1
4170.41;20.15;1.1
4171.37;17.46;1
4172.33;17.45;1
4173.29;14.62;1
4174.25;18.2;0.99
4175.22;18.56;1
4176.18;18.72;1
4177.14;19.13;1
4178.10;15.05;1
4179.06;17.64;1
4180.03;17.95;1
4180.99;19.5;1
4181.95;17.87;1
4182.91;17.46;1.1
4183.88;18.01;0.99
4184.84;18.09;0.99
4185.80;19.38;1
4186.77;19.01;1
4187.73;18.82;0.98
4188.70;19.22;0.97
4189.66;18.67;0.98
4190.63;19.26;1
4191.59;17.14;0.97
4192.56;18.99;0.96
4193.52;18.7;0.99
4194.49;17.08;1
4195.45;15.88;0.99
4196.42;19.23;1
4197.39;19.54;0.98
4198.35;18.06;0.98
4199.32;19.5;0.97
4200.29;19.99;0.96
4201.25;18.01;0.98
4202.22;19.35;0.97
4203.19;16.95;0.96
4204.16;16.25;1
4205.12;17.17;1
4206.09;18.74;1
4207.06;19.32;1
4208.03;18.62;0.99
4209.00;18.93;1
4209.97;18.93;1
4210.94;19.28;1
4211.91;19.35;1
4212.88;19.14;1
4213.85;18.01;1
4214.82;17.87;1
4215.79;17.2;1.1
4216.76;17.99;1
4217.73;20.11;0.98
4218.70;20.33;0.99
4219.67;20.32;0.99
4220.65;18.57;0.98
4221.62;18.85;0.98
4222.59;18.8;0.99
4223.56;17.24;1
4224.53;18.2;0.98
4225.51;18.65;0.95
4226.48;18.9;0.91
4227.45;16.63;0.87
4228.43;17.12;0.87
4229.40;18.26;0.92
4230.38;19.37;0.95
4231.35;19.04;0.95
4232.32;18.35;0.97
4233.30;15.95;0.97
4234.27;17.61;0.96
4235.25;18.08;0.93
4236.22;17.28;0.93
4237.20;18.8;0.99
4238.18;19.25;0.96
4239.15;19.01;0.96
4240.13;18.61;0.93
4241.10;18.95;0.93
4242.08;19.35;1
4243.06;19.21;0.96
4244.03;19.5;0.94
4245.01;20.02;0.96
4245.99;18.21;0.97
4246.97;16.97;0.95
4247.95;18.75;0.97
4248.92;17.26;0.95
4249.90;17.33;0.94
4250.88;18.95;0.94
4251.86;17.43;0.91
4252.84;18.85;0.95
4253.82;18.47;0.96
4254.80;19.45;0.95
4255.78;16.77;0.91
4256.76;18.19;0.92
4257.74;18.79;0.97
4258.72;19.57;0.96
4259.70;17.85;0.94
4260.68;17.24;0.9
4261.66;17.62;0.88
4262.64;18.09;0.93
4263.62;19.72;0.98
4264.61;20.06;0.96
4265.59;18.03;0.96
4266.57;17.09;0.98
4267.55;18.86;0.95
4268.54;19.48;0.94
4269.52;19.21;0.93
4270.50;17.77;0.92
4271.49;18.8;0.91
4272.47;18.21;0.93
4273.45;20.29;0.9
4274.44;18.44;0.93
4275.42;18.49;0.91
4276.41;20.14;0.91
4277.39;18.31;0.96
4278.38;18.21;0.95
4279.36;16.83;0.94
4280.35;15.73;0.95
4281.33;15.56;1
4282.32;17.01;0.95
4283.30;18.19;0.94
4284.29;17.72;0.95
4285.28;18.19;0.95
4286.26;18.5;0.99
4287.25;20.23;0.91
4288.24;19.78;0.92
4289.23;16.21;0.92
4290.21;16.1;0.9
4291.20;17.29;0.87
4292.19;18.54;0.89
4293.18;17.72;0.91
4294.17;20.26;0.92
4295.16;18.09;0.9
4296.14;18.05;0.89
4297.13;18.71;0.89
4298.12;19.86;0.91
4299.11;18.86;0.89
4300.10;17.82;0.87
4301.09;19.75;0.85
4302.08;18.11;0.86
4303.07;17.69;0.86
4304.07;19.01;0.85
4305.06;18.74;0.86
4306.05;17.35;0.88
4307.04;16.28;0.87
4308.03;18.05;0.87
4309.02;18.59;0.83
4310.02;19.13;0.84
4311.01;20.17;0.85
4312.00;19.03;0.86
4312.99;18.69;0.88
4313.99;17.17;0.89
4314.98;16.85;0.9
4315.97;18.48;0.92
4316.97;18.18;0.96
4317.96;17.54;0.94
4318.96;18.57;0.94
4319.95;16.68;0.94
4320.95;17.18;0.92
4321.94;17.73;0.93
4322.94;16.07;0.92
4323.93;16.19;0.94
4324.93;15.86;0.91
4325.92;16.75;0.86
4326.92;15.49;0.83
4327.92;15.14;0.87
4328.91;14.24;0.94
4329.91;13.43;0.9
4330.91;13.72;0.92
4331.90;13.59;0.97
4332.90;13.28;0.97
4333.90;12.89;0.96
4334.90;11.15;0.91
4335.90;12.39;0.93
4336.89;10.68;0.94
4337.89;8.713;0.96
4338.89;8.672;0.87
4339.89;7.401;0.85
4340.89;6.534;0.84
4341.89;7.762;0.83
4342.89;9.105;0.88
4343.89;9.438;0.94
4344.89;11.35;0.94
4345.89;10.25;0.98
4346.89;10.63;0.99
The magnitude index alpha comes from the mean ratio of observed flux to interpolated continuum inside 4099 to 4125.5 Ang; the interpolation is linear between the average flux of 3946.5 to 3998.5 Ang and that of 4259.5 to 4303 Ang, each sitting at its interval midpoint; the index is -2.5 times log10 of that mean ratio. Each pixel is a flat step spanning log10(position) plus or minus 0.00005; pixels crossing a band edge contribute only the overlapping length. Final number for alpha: 0.18 mag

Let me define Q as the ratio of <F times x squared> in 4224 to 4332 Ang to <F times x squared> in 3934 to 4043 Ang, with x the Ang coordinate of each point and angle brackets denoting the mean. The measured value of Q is 1.2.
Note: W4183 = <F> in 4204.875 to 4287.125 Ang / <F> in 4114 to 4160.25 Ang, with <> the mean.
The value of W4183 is 1.0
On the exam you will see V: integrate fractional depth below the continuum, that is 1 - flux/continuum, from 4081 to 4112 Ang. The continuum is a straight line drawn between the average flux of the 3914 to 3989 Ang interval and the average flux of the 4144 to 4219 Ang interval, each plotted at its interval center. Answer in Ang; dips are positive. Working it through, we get 7.6 Ang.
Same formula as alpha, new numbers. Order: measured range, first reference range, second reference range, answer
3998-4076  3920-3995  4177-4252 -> -0.17 mag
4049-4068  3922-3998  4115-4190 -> -0.14 mag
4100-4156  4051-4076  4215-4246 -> 0.16 mag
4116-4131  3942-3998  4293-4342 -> -0.10 mag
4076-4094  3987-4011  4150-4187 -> 0.15 mag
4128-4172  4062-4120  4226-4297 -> -0.15 mag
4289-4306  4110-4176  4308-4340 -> -0.16 mag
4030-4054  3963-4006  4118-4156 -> -0.23 mag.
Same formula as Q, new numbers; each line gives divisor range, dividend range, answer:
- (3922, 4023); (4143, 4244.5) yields 1.26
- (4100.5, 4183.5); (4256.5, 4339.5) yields 1.08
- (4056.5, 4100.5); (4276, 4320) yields 1.22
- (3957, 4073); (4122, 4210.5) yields 1.14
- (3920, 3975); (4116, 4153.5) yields 1.27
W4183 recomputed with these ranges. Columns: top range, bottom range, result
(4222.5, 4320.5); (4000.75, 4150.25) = 1.05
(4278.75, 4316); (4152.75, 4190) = 0.96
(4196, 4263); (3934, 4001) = 1.22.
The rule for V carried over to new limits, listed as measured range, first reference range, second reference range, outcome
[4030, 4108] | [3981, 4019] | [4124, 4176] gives 6.44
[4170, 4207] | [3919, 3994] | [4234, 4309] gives -1.30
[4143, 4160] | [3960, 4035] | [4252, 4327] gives -1.54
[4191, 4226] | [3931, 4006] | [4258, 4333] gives -2.75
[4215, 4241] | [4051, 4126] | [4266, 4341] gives -2.91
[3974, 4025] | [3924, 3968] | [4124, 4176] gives -2.42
